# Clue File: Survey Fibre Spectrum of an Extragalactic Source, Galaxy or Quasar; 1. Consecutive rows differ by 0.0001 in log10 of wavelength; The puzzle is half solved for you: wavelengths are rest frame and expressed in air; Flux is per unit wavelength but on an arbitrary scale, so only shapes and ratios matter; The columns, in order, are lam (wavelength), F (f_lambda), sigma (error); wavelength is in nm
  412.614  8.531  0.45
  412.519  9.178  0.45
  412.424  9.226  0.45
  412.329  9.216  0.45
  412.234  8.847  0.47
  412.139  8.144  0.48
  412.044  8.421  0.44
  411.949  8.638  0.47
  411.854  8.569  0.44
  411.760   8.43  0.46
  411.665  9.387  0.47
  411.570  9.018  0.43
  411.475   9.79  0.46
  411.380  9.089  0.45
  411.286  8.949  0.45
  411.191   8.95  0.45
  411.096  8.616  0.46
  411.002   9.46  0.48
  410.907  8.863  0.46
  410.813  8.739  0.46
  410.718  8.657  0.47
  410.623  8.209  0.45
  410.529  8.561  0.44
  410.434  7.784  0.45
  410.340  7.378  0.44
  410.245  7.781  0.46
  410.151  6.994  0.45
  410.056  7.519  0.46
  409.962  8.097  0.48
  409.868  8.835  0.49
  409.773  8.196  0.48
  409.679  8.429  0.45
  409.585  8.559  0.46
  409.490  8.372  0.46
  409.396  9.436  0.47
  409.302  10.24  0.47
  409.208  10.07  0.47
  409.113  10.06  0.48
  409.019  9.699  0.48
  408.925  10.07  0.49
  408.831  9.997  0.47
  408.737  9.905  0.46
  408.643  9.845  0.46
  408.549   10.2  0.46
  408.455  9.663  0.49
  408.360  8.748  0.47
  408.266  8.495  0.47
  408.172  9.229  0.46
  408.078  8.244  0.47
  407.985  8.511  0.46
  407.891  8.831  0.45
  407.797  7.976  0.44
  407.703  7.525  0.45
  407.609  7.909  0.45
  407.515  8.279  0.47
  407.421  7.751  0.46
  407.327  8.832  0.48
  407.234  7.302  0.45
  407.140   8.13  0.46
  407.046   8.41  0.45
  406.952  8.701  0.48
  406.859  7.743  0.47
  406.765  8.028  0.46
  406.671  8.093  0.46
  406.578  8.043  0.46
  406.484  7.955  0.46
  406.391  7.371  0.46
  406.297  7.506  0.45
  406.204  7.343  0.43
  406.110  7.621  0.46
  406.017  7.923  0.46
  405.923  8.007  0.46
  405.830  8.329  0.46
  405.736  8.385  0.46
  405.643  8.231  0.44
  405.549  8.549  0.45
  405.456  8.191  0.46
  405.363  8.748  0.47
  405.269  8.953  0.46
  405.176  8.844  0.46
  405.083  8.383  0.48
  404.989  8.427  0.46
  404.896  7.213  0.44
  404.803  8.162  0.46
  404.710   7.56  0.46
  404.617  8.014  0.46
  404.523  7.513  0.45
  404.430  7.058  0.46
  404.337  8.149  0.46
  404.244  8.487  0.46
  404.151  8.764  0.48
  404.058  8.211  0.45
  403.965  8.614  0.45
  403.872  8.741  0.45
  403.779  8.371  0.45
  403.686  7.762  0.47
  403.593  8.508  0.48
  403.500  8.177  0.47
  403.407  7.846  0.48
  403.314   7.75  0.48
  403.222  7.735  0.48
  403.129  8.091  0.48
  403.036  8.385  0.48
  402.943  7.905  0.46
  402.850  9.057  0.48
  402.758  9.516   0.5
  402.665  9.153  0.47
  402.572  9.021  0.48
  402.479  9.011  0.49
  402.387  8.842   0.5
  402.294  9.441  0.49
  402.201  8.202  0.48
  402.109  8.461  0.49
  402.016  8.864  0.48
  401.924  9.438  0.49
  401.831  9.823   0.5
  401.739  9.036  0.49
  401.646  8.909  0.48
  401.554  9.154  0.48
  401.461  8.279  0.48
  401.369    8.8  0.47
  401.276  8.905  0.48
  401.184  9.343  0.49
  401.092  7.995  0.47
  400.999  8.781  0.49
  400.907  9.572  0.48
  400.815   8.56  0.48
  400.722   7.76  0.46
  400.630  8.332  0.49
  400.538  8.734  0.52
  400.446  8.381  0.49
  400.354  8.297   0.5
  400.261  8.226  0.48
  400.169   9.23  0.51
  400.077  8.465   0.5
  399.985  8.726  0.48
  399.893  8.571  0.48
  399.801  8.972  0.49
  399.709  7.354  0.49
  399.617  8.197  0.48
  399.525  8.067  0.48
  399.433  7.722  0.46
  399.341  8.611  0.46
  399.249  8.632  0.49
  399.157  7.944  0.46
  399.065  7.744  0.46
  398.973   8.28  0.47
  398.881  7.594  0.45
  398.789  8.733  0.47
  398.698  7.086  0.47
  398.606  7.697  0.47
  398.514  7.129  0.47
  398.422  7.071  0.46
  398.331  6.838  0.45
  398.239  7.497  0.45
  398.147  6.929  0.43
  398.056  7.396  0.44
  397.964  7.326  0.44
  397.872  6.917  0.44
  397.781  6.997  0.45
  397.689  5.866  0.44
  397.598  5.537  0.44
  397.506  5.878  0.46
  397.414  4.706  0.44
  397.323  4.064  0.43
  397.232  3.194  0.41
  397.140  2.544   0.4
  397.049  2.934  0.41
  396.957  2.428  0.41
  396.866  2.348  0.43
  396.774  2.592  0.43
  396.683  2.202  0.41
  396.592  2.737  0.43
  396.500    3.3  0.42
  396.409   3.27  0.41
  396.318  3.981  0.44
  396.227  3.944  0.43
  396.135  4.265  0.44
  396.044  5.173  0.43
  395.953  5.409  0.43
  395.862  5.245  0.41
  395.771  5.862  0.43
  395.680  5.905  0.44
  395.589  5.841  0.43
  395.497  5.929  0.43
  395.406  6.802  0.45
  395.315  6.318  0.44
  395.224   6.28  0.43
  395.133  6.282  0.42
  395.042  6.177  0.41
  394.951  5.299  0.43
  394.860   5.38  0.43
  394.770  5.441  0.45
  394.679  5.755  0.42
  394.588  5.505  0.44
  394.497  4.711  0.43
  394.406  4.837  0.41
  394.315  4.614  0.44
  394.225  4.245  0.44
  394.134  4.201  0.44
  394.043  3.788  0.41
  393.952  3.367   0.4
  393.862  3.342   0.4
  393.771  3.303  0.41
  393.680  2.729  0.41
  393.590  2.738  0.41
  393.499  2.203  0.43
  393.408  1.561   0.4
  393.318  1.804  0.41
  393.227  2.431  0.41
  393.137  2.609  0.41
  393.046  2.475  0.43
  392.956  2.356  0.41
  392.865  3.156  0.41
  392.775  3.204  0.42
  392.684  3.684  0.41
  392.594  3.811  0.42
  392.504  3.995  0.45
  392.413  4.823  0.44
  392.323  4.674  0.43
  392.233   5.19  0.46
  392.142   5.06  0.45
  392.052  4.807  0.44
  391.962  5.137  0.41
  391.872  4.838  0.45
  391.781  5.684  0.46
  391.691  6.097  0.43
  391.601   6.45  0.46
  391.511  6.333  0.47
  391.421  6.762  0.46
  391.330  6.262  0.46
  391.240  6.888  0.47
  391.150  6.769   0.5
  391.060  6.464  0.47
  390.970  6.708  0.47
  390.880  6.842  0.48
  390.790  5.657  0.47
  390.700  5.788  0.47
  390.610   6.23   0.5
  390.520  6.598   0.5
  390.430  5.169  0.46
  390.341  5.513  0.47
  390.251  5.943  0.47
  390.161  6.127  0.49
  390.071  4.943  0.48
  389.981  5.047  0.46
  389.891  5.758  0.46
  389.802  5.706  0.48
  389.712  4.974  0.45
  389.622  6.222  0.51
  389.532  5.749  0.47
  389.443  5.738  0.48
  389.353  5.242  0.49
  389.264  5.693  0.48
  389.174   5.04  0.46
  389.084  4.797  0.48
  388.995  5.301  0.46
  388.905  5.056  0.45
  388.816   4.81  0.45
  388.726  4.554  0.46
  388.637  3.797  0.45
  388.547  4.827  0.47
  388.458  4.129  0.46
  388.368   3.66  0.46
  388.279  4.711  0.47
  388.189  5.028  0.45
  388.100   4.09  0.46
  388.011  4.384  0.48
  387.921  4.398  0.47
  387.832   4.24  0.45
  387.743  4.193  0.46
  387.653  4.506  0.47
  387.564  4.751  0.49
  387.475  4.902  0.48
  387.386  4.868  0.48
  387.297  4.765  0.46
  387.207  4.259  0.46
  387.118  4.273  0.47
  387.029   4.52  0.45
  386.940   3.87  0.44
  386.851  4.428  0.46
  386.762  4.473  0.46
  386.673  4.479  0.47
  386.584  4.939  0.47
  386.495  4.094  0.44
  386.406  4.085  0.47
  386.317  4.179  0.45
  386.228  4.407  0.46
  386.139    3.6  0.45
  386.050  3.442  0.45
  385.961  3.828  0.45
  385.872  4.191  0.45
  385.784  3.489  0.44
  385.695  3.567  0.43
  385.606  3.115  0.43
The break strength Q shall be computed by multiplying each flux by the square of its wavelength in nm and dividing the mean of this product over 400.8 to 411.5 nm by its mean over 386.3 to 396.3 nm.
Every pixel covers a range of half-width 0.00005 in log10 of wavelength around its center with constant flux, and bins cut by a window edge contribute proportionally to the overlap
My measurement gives 1.90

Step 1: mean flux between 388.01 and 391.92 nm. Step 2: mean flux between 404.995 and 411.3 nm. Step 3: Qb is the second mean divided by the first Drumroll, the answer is 1.54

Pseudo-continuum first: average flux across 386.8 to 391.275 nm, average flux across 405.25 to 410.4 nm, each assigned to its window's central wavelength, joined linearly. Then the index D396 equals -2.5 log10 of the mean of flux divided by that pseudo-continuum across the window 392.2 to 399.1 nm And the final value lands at 0.31 mag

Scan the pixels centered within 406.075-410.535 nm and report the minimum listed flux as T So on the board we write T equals 6.994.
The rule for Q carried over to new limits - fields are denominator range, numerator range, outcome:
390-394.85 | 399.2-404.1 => 1.91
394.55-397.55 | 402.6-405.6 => 1.86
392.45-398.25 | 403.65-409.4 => 2.03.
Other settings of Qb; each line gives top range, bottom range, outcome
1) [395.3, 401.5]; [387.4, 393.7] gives 1.37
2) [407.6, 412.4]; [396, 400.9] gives 1.36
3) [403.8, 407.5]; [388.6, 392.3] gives 1.44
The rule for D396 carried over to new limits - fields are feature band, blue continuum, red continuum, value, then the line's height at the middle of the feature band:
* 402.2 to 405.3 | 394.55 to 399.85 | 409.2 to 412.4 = -0.16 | 7.21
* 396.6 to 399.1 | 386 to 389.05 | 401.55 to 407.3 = 0.20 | 6.8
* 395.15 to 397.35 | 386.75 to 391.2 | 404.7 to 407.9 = 0.42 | 6.37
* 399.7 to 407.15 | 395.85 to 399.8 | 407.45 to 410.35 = -0.15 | 7.35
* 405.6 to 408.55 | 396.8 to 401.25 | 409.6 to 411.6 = -0.02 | 8.08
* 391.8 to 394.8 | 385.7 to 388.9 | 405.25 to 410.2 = 0.40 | 5.56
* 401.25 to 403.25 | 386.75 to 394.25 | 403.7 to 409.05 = -0.19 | 7.42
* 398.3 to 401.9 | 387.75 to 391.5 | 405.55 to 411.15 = -0.17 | 7.14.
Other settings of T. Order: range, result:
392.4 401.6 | 1.561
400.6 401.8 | 7.76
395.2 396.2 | 4.265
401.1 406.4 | 7.058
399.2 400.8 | 7.354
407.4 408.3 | 7.525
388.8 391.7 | 4.797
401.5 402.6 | 8.202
